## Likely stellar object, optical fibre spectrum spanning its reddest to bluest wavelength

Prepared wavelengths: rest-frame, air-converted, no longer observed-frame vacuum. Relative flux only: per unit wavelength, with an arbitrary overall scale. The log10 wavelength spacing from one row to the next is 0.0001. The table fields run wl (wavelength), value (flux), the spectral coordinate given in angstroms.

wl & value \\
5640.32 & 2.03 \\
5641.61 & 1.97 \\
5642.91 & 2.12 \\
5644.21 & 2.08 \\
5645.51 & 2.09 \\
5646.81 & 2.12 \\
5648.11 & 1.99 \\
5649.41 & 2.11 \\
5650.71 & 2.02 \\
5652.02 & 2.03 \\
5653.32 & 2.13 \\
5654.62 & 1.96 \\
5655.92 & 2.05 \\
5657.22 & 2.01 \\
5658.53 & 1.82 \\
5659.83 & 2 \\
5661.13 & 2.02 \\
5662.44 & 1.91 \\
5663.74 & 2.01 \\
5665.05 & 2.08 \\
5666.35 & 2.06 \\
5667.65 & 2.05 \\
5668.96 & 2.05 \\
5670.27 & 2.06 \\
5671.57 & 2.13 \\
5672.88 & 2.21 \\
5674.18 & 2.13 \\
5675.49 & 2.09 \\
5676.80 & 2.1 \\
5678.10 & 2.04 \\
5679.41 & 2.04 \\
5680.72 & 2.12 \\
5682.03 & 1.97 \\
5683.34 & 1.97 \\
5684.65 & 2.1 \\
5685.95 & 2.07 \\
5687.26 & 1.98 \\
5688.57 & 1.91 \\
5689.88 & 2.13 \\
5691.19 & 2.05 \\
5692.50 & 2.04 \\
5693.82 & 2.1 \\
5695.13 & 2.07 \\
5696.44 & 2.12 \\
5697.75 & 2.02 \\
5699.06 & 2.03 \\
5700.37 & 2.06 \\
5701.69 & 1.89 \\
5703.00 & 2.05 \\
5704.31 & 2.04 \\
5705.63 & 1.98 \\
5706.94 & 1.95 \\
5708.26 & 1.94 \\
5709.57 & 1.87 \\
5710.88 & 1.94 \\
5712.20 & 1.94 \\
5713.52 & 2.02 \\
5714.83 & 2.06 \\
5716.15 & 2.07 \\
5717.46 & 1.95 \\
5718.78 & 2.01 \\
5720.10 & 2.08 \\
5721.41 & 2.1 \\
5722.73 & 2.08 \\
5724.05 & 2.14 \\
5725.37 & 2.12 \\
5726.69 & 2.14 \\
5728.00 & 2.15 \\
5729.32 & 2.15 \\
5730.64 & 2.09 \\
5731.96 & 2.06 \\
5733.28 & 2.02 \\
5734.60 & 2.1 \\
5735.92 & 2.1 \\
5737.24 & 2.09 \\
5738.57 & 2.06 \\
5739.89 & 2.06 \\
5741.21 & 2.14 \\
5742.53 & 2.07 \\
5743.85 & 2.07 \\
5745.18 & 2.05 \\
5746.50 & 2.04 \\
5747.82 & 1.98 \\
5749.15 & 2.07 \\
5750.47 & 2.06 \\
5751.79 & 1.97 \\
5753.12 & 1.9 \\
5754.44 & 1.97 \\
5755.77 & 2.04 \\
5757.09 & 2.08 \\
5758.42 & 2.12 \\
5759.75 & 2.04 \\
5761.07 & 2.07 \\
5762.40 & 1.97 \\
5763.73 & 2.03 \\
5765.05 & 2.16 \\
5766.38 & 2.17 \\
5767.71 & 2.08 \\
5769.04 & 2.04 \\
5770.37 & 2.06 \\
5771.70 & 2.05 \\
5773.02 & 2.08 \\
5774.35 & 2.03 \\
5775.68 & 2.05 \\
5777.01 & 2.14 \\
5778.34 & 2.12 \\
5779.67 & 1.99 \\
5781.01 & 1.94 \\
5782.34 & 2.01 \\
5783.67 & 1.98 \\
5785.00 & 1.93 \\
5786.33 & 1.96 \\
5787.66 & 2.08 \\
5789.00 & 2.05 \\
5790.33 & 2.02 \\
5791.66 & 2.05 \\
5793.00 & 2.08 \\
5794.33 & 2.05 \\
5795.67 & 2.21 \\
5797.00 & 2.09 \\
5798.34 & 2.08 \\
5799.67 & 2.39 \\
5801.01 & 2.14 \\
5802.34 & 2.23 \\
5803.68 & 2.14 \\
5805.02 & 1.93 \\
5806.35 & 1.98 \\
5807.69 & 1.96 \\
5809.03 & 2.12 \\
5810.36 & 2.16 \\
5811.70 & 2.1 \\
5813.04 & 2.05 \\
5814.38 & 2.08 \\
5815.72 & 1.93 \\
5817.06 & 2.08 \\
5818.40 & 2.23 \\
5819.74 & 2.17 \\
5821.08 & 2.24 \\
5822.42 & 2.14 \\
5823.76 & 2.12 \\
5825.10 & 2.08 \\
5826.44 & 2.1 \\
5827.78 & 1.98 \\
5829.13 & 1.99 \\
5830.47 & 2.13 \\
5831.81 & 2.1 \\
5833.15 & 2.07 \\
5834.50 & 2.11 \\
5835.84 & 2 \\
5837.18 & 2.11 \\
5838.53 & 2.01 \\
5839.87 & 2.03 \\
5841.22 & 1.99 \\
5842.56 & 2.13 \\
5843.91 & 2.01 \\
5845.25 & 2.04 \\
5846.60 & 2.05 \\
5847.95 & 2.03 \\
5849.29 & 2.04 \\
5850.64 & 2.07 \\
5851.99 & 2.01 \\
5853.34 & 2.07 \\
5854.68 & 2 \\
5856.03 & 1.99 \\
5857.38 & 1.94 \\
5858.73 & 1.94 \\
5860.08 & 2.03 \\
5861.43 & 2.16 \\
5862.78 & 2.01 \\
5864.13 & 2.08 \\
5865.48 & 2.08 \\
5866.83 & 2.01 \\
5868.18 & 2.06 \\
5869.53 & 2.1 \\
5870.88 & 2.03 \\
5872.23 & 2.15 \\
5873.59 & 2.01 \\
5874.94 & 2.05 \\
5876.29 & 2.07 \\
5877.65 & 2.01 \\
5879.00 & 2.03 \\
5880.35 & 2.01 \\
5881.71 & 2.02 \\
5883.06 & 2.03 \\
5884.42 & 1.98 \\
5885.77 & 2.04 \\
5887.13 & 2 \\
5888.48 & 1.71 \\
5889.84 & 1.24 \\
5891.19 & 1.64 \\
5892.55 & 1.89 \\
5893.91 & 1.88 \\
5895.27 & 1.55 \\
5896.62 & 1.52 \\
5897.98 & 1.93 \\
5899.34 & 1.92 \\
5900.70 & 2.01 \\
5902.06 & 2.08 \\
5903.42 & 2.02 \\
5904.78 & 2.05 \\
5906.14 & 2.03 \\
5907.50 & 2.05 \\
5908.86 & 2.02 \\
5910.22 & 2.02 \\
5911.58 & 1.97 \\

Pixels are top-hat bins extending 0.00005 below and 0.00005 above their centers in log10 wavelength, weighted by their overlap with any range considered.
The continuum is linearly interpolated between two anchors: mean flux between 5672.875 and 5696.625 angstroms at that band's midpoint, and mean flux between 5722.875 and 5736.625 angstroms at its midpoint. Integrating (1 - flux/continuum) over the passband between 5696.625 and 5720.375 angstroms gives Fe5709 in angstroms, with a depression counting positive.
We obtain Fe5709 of 1.0 angstroms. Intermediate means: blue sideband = 2.06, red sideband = 2.11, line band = 2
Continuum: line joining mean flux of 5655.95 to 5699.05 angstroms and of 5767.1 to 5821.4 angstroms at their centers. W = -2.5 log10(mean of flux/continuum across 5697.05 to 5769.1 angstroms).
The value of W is 0.01 mag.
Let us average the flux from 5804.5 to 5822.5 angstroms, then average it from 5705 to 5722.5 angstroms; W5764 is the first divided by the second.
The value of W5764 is 1.0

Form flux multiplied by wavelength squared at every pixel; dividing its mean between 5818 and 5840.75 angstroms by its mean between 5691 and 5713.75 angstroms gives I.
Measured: 1.1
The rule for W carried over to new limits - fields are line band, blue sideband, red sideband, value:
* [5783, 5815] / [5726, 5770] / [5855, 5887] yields -0.01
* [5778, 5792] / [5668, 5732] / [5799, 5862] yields 0.03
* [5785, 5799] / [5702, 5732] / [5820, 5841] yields 0.00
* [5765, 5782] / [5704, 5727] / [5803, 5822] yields 0.00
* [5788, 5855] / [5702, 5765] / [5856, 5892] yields -0.04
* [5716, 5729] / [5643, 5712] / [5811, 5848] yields -0.02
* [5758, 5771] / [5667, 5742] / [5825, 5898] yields -0.02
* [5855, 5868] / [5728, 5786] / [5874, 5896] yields -0.06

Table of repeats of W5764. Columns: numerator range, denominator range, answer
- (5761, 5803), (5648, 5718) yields 1.02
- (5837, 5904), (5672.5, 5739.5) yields 0.96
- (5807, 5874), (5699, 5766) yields 1.01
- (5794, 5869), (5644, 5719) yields 1.02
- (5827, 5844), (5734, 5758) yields 1.00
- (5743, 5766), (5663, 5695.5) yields 0.99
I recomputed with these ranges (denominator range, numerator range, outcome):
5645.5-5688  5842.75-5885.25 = 1.07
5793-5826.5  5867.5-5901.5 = 0.93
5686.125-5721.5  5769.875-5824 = 1.07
